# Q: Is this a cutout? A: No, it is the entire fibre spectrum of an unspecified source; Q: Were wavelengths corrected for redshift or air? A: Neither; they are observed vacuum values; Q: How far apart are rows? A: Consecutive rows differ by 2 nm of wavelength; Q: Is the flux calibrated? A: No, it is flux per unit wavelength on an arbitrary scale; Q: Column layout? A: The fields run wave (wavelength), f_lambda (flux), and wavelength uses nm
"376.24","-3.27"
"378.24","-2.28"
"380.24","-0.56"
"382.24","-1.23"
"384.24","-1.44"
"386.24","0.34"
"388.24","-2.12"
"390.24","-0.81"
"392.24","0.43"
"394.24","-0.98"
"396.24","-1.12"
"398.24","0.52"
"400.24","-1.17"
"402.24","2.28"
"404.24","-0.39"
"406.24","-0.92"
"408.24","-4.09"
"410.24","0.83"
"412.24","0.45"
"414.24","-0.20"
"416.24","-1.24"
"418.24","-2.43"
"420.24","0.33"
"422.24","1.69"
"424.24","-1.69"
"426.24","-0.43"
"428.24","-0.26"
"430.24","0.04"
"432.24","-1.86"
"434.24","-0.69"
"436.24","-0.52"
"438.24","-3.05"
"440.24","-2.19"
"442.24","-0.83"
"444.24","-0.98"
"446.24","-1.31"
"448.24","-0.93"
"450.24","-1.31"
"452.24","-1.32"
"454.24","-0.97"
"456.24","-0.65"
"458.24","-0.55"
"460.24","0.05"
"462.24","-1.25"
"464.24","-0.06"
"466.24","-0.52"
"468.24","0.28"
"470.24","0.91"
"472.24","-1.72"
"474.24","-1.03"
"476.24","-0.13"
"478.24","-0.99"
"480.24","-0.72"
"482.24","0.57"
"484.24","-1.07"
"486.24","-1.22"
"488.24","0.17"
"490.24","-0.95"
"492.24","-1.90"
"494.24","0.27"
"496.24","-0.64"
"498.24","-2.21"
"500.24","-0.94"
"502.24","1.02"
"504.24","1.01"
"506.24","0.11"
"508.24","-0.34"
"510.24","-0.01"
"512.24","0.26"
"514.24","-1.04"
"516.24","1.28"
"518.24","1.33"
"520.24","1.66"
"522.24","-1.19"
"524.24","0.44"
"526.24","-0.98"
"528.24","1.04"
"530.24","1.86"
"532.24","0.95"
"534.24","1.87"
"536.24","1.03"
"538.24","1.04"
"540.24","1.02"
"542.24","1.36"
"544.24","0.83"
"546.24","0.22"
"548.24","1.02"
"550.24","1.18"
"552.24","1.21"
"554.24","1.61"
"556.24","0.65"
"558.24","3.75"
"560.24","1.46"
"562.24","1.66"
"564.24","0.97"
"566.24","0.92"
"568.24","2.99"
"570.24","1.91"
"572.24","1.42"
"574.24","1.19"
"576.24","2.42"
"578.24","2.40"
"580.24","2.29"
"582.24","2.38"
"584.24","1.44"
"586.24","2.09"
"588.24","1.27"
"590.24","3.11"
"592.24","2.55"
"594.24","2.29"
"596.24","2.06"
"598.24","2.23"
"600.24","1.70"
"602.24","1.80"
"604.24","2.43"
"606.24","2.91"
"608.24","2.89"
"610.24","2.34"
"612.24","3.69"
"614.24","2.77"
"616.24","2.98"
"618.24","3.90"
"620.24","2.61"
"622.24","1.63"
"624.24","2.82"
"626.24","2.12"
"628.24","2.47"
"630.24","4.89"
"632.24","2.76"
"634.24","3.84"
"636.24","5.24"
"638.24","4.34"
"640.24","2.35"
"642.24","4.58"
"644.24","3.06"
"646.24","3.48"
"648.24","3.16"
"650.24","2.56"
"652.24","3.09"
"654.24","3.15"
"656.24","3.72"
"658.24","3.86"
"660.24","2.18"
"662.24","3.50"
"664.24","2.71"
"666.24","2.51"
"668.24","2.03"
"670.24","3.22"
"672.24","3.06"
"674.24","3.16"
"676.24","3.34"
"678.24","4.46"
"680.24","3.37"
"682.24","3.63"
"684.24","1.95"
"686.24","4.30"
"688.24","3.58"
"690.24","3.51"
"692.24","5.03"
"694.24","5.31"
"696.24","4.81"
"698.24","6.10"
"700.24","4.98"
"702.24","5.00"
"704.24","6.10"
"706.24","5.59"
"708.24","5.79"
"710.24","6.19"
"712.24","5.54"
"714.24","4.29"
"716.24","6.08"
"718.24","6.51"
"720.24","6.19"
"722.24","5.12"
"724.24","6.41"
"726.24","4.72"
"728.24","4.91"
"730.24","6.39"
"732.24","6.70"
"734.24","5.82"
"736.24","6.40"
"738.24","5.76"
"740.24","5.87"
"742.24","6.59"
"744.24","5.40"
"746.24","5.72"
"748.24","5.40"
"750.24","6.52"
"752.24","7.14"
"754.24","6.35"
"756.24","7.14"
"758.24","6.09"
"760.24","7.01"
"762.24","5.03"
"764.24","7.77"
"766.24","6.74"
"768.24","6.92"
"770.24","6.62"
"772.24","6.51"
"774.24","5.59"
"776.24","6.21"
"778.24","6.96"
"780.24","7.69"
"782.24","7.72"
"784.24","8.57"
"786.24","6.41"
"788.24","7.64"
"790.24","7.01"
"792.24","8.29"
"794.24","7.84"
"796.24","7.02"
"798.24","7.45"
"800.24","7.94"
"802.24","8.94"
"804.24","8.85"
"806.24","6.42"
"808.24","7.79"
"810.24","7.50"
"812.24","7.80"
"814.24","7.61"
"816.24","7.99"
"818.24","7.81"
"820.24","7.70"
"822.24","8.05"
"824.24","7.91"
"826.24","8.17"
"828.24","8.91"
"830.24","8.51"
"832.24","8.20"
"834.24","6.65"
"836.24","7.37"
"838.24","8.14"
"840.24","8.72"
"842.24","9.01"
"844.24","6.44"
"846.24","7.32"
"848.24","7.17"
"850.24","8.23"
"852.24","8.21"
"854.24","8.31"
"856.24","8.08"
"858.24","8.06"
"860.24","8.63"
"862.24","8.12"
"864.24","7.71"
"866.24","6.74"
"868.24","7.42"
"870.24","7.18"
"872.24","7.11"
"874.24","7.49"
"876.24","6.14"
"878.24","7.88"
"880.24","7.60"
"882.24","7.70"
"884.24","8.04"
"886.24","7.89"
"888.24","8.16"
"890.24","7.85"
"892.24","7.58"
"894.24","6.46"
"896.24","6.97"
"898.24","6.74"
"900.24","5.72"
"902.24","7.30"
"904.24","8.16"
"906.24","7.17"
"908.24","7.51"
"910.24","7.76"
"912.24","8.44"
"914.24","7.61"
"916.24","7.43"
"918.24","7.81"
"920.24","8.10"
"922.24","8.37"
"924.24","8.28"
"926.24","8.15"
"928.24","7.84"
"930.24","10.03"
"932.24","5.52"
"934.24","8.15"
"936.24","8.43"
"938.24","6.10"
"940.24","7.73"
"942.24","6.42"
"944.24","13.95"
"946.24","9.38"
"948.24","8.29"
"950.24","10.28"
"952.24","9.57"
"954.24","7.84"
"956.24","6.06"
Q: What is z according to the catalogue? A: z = 0.738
